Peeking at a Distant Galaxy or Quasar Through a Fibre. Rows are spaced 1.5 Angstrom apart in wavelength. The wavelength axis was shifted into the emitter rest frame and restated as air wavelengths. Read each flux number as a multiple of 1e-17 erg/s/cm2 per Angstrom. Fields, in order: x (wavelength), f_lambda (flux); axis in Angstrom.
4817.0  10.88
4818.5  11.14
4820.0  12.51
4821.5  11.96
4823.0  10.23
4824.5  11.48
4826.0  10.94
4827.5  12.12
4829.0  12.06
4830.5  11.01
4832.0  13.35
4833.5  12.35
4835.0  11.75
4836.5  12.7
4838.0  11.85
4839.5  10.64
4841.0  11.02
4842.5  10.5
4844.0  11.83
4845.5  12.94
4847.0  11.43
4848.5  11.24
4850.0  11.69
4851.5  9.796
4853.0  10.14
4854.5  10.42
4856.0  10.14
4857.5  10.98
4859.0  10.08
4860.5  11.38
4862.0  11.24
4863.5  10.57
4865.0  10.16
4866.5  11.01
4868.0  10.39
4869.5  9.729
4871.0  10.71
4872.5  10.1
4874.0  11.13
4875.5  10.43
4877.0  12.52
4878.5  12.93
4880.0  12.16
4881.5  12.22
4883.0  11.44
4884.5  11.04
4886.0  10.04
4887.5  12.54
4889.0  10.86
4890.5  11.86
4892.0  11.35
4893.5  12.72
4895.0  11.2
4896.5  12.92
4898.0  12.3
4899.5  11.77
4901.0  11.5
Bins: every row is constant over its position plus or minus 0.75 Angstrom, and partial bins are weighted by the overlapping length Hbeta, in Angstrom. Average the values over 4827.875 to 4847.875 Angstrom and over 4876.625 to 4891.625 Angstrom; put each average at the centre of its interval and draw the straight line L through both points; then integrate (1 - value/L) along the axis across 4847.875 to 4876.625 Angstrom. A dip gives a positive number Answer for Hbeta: 2.8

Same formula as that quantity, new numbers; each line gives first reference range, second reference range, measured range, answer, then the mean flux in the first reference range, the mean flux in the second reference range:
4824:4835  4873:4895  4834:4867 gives 2.01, 11.9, 11.6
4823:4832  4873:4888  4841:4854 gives 0.46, 11.6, 11.6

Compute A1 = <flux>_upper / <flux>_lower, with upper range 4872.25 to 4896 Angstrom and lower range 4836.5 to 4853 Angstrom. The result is 1.02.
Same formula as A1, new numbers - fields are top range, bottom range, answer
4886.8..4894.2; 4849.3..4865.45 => 1.12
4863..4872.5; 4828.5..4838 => 0.85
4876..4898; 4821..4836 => 1.01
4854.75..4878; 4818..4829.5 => 0.93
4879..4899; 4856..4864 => 1.09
